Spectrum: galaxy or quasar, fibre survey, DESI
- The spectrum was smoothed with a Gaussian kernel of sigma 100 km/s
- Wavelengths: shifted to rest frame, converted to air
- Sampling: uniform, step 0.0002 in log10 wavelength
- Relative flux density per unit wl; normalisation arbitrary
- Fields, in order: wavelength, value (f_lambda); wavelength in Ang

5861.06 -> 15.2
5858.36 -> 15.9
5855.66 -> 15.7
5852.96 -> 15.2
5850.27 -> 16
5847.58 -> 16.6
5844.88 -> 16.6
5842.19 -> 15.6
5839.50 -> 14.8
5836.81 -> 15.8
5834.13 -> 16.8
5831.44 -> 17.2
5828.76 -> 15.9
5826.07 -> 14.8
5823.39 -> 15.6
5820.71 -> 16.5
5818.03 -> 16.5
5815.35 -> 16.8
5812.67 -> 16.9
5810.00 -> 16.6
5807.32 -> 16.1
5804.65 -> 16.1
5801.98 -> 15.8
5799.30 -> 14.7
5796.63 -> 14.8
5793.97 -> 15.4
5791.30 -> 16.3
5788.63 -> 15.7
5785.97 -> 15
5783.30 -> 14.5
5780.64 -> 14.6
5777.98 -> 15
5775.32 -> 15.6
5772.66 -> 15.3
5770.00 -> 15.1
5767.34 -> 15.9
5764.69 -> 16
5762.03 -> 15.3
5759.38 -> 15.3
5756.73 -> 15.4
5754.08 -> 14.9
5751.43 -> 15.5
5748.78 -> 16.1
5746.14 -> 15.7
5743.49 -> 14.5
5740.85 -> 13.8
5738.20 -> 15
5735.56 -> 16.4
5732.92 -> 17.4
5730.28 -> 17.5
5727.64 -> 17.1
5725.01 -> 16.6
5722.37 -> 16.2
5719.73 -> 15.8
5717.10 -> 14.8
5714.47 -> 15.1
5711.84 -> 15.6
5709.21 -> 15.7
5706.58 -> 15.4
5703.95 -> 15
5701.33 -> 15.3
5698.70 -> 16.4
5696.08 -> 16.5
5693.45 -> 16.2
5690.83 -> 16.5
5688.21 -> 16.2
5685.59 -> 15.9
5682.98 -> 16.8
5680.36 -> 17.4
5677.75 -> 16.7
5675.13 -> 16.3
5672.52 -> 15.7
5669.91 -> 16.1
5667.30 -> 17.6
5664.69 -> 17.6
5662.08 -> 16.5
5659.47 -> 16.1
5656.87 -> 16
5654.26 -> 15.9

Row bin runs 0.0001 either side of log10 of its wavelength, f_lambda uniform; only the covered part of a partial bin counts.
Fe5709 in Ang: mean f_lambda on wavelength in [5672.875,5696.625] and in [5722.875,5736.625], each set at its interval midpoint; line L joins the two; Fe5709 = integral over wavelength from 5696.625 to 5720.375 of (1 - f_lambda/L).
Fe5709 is 1.77 Ang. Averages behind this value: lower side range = 16.5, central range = 15.5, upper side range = 17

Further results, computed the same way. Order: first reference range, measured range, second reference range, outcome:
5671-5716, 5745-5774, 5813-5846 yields 1.0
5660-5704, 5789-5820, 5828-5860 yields 0.2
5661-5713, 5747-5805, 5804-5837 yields 3.3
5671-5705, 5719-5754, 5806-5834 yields 0.7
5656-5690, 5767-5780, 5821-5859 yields 0.7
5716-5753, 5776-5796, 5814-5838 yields 1.1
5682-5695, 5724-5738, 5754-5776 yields -0.9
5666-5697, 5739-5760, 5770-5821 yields 1.1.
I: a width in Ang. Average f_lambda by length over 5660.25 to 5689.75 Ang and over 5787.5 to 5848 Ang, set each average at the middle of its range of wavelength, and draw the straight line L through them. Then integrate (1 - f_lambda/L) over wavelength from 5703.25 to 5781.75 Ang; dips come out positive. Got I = 3.47 Ang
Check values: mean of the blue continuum 16.6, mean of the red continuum 16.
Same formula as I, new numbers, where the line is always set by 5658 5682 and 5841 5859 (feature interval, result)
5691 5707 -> 0.7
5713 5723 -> 0.6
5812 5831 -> -0.1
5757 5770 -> 0.6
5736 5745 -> 1.0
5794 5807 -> 0.6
